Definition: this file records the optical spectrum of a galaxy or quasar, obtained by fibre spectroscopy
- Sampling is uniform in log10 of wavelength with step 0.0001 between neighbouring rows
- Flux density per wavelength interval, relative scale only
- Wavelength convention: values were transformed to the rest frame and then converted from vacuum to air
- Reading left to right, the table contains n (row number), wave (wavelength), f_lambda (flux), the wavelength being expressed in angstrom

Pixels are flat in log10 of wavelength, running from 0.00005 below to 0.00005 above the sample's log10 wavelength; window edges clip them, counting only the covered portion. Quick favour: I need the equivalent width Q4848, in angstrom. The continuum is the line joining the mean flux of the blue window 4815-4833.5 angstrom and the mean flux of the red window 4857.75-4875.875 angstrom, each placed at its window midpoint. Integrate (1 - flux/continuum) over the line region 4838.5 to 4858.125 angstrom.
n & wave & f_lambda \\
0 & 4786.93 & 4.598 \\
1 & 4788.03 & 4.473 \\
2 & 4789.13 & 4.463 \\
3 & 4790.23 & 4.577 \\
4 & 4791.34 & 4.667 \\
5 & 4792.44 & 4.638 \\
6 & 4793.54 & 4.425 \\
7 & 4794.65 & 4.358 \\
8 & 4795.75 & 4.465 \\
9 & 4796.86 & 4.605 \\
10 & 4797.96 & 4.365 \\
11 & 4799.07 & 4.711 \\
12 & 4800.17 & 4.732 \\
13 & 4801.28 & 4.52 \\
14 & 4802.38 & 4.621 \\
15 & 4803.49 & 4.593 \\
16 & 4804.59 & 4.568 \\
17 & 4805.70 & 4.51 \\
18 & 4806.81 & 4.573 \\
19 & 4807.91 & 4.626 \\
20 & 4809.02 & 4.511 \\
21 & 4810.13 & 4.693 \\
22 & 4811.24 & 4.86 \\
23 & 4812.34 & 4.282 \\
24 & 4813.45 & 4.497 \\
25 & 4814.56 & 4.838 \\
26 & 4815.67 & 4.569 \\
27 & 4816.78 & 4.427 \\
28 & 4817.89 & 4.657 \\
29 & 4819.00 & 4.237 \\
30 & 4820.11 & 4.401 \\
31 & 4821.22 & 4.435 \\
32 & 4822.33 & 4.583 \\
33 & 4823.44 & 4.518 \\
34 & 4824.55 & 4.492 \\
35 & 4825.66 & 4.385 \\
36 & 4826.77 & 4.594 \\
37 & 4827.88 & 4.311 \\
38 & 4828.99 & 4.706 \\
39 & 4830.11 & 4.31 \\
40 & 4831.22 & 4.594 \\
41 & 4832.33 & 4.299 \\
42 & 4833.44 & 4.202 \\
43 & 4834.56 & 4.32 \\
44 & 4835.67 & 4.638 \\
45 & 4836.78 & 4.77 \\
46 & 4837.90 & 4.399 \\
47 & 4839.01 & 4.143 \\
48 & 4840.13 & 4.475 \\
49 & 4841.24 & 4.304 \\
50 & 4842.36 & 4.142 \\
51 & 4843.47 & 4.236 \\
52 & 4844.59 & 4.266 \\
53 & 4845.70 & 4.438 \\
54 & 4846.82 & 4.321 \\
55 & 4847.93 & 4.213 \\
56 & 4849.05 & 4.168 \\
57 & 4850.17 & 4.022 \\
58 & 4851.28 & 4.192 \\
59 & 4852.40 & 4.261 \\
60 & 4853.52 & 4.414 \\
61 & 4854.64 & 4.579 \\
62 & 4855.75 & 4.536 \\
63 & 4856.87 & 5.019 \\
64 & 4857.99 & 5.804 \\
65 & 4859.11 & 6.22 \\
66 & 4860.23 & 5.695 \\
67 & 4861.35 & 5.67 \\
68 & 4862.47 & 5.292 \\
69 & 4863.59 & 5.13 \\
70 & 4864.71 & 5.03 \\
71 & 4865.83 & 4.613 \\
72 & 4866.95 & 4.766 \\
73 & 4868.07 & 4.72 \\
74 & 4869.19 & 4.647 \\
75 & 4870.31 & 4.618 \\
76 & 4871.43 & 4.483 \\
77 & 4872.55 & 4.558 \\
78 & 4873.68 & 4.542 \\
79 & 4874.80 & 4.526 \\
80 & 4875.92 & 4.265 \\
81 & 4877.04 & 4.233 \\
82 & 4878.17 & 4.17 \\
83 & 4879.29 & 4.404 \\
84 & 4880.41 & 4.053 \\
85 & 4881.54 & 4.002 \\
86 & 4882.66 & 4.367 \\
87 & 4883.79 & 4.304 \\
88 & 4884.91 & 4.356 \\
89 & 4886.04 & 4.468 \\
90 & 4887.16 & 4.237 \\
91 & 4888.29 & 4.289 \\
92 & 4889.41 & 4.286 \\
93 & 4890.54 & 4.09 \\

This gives 1.5 angstrom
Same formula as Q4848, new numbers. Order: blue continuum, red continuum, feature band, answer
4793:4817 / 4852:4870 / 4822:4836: 0.9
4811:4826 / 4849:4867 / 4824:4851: 2.0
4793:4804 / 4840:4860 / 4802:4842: 0.4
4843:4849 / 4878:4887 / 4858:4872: -2.7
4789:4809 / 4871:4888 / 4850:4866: -2.2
